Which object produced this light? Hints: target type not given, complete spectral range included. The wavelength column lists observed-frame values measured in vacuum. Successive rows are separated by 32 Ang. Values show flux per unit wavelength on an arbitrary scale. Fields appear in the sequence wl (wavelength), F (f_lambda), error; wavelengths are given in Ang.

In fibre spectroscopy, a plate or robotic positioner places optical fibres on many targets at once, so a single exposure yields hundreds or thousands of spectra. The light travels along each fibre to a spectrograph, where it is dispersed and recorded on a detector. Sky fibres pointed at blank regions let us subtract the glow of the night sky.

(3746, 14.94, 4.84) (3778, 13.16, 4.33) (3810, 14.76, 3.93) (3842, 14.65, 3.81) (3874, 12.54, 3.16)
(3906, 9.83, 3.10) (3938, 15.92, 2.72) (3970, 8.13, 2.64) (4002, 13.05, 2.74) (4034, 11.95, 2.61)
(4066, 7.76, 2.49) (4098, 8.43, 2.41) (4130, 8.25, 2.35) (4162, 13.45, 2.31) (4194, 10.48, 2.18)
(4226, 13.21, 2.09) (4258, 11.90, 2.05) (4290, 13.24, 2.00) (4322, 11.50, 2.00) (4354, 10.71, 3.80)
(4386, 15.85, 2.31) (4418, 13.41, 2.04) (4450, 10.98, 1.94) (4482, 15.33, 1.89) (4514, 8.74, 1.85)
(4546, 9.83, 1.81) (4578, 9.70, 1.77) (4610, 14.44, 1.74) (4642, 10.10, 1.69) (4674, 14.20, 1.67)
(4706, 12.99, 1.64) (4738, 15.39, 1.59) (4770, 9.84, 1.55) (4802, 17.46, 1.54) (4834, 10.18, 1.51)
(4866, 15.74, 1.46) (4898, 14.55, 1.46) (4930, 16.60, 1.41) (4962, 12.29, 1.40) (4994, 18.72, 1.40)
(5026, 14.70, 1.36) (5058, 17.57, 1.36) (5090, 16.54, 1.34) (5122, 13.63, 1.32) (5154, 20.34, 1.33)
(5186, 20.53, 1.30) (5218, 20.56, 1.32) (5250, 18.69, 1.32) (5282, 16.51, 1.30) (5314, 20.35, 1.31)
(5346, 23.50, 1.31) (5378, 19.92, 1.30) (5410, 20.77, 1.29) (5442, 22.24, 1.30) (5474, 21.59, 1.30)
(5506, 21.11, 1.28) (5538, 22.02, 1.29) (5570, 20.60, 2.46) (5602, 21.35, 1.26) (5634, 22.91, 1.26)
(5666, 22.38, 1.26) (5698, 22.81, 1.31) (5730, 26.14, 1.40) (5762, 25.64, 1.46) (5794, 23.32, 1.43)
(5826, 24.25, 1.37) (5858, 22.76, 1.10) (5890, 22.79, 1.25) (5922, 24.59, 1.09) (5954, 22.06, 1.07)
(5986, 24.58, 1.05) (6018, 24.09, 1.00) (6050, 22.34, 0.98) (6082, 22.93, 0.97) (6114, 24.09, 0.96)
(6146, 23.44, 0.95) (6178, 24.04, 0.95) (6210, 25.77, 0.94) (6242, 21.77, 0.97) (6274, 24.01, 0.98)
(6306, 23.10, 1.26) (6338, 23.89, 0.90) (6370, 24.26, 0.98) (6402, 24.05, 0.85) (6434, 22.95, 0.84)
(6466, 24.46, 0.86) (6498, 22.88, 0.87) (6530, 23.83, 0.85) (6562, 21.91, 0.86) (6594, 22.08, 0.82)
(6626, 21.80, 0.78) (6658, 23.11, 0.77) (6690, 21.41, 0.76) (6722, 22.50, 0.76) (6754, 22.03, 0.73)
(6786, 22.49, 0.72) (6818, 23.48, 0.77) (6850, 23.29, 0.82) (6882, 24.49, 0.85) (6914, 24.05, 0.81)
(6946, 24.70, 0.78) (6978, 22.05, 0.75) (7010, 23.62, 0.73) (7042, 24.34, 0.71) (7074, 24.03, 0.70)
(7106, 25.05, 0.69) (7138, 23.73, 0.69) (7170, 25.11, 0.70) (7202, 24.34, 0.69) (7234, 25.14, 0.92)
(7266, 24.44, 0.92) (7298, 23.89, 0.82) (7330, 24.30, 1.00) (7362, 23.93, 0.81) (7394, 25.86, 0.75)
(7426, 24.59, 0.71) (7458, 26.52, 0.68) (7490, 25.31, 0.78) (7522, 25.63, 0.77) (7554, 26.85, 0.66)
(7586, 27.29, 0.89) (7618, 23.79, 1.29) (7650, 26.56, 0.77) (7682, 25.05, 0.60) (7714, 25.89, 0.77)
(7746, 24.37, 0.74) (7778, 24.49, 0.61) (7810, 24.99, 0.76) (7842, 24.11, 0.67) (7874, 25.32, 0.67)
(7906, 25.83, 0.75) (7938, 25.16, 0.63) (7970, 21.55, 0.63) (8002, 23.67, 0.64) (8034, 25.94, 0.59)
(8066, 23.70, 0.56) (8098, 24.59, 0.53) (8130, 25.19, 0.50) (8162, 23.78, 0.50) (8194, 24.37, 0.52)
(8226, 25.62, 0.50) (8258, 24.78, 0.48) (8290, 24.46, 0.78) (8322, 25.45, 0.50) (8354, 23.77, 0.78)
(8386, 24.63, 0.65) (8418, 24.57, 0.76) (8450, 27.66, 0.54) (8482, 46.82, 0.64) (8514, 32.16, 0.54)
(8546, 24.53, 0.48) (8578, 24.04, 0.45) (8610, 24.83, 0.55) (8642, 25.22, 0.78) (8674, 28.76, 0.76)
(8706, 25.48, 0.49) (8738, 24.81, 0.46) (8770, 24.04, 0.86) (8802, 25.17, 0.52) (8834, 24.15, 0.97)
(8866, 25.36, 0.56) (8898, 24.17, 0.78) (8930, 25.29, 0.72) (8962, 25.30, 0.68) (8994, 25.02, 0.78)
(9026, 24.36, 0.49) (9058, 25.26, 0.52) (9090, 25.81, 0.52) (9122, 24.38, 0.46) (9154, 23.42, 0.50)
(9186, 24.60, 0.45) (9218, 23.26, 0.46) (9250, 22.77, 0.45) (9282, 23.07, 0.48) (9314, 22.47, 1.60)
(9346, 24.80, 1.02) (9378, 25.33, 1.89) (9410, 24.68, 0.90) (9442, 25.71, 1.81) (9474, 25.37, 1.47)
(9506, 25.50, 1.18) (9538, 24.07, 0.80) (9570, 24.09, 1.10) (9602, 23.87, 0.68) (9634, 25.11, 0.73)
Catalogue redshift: 0.291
